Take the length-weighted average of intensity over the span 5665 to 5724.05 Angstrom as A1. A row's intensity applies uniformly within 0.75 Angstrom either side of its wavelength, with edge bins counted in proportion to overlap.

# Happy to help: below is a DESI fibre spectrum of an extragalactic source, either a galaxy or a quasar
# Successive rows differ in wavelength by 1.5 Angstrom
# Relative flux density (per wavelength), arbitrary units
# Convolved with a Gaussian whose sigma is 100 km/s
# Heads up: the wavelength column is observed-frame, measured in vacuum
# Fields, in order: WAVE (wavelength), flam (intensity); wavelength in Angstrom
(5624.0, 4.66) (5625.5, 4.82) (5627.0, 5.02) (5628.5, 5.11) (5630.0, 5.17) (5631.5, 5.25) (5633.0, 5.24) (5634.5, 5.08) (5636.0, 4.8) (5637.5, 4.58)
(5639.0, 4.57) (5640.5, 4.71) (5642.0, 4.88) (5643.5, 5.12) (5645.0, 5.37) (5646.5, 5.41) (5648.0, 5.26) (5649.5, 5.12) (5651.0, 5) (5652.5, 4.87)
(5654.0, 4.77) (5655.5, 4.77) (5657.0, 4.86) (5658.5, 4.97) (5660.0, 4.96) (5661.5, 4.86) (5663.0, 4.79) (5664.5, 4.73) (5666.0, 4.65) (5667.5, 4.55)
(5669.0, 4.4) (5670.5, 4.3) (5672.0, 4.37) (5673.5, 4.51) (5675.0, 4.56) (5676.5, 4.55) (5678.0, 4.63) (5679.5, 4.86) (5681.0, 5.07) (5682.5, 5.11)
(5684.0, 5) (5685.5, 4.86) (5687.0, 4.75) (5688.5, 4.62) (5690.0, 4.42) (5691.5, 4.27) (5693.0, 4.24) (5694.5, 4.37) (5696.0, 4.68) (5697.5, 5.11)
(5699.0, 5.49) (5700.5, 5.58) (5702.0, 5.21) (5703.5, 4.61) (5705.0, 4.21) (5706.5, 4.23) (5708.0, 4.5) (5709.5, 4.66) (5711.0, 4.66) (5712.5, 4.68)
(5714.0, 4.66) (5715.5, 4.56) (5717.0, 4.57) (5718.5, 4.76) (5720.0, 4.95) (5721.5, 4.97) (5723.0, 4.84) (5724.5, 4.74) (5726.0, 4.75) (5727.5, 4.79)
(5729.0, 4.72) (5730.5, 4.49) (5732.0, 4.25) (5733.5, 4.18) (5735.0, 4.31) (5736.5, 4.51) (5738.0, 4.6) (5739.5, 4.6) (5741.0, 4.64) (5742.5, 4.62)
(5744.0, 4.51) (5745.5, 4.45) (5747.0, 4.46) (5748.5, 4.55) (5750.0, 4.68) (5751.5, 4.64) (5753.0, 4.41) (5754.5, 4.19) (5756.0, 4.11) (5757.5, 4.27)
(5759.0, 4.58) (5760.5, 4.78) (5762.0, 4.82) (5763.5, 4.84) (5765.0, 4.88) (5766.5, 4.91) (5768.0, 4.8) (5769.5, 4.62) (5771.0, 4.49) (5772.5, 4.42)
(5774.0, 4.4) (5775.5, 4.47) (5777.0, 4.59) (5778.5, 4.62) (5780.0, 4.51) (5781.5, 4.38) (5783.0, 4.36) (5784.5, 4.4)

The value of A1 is 4.69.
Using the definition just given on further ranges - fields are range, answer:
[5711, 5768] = 4.61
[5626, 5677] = 4.86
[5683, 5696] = 4.58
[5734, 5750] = 4.53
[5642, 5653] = 5.15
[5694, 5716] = 4.75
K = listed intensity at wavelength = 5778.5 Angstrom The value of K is 4.62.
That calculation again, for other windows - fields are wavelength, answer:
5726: 4.75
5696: 4.68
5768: 4.8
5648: 5.26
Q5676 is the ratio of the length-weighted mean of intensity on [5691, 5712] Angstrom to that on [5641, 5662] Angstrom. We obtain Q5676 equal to 0.94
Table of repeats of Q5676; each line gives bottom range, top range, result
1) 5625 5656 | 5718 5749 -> 0.92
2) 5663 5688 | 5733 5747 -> 0.96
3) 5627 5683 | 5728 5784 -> 0.93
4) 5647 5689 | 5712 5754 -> 0.96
